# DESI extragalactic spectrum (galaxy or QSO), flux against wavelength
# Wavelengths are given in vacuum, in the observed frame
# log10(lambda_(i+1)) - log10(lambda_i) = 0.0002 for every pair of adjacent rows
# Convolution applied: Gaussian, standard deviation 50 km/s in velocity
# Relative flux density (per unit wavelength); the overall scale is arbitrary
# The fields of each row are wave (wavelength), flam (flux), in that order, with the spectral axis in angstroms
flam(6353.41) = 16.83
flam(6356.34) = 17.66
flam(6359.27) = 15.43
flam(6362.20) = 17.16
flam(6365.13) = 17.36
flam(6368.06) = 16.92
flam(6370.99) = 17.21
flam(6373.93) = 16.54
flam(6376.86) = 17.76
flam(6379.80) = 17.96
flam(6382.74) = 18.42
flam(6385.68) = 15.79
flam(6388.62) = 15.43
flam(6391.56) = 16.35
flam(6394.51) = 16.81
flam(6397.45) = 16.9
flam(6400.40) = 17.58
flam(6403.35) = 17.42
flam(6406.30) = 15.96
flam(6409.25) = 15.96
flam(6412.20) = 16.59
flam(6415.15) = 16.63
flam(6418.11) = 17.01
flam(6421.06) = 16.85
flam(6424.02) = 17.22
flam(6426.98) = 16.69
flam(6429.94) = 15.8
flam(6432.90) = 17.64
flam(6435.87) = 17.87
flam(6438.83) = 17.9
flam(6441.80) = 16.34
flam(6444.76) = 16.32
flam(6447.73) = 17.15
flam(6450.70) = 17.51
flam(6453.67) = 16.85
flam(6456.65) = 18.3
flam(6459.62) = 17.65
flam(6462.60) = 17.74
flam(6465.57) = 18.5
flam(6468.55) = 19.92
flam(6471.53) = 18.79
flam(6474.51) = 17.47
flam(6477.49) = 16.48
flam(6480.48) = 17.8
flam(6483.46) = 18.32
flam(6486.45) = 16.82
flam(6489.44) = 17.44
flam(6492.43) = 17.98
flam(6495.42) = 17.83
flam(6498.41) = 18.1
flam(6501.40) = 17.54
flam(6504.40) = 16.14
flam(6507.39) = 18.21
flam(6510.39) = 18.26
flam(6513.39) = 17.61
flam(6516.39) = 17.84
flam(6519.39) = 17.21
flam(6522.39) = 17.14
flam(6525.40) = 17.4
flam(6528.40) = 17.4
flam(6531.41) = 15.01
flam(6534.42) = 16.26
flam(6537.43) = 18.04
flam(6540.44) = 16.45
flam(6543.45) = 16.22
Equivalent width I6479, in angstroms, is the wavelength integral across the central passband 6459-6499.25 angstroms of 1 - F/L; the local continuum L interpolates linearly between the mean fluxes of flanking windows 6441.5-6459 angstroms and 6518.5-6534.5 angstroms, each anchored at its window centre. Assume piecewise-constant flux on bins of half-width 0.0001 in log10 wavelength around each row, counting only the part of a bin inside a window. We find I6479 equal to -2.2 angstroms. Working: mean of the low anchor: 17.2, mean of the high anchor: 16.8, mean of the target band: 17.9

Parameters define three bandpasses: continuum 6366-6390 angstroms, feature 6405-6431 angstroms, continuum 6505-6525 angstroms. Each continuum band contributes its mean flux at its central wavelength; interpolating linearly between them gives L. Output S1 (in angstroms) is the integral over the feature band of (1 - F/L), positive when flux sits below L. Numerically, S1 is 1.0 angstroms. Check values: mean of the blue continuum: 17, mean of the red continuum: 17.6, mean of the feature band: 16.5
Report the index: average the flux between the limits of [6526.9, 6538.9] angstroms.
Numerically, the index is 16.7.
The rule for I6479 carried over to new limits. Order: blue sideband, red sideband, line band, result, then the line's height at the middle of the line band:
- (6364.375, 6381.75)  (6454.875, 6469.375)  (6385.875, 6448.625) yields 3.7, 17.8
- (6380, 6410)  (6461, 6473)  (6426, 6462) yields 1.8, 18.1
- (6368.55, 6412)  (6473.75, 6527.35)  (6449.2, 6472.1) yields -1.1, 17.3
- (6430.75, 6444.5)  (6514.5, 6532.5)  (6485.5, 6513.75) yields -0.8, 17.1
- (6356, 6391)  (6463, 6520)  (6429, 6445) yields 0.3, 17.4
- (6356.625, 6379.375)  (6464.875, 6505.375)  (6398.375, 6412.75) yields 0.4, 17.3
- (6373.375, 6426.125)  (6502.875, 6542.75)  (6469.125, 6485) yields -0.8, 17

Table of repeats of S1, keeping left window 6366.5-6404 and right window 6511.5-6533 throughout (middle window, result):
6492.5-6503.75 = -0.4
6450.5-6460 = -0.3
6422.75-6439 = -0.1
